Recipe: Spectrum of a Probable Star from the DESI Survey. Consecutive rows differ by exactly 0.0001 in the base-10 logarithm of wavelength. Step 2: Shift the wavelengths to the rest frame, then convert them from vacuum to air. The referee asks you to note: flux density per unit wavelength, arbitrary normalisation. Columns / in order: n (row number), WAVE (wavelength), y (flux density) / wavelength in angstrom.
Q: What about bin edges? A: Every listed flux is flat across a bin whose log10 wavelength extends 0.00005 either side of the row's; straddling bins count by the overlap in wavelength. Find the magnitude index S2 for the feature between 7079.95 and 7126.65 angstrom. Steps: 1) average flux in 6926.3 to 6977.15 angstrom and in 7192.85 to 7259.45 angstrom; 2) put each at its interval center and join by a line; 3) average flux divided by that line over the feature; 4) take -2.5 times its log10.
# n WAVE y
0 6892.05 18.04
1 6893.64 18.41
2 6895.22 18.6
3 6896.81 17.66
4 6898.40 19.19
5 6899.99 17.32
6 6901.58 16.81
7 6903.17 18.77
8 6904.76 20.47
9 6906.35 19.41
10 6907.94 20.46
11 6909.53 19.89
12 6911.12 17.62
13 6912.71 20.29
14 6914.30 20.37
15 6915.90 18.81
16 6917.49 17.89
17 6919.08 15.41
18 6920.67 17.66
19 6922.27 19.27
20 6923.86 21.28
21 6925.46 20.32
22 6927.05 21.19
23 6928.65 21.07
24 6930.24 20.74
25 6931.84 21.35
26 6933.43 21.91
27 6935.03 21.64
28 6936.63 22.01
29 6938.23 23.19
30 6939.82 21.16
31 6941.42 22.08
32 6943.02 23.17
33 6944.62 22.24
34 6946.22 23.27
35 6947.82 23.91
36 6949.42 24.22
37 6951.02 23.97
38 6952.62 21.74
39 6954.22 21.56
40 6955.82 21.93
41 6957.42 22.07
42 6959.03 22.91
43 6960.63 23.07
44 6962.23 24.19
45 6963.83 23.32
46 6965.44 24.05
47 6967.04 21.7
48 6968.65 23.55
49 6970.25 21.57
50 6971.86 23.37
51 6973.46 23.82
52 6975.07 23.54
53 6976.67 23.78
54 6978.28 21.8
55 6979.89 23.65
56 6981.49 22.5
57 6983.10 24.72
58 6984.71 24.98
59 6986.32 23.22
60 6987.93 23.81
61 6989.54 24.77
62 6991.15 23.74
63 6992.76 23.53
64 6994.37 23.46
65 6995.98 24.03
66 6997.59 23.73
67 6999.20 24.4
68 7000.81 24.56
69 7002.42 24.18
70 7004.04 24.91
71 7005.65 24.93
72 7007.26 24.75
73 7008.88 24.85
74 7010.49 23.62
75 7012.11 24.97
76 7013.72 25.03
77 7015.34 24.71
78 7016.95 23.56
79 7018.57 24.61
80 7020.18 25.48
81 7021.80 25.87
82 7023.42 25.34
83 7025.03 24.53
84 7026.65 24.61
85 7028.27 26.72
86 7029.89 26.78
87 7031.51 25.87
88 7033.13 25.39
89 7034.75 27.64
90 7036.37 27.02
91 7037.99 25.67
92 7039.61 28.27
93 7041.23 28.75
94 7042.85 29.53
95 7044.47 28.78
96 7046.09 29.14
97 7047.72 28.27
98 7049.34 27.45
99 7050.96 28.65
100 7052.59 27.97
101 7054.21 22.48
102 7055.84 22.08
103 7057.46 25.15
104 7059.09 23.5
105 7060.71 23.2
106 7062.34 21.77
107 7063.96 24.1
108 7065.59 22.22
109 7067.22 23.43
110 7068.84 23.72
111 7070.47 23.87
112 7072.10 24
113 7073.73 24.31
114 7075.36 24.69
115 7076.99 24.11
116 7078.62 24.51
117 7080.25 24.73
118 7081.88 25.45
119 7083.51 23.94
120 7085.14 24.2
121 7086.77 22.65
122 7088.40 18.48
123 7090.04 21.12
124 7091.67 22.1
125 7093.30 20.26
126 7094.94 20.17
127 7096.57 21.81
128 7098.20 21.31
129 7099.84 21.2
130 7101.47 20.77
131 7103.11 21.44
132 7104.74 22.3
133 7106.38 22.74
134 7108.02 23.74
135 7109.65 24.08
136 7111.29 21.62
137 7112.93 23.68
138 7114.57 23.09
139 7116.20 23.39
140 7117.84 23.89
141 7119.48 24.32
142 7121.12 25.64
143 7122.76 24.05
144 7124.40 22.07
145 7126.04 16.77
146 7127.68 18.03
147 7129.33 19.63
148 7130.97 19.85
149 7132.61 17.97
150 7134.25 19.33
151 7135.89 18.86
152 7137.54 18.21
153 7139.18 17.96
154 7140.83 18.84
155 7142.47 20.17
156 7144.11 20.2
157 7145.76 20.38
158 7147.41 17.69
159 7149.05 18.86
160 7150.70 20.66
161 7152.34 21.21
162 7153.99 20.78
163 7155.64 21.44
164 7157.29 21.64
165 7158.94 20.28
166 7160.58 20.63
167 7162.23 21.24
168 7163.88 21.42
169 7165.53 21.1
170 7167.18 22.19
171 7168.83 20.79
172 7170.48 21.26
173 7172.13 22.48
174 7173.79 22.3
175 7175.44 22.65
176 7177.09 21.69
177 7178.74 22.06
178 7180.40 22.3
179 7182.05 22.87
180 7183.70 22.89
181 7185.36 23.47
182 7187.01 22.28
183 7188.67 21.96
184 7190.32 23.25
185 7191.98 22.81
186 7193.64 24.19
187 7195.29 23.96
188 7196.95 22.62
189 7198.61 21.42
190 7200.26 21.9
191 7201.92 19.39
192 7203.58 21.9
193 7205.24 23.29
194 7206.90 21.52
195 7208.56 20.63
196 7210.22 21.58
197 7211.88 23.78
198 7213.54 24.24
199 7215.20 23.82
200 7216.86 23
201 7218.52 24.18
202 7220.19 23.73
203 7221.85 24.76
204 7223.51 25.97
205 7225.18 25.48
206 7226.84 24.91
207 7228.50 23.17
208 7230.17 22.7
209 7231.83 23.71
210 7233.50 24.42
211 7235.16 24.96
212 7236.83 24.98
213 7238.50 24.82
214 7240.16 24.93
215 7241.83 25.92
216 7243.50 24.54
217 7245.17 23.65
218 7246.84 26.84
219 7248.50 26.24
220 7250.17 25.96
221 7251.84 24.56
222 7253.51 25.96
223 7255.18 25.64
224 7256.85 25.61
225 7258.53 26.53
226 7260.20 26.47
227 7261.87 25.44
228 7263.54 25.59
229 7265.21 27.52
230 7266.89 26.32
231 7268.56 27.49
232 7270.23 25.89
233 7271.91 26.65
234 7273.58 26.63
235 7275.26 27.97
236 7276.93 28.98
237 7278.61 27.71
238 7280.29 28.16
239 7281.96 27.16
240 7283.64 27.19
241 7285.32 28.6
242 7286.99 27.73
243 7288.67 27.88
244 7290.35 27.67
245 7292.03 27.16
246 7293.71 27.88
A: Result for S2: 0.045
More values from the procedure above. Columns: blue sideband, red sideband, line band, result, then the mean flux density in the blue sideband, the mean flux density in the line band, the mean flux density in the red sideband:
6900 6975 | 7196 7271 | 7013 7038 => -0.15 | 21.3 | 25.5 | 24.4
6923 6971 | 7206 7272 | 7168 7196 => 0.08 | 22.3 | 22.5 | 24.8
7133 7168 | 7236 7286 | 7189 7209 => 0.03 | 20.1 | 22.3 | 26.3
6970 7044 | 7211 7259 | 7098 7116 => 0.11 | 24.8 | 22.4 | 24.8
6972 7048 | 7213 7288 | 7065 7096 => 0.10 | 25.1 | 23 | 25.7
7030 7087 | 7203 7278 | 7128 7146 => 0.30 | 25.4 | 19.1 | 25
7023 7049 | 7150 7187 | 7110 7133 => 0.09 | 27.1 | 21.8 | 21.7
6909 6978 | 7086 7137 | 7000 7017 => -0.14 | 21.7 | 24.6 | 21.5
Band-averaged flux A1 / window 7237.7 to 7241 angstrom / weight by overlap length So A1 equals 24.9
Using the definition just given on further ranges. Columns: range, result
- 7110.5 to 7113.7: 22.6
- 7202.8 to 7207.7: 22.2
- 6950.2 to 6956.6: 22.3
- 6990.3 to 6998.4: 23.7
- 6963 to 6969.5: 23.1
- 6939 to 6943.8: 22.2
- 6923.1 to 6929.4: 20.9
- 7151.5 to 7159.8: 21.1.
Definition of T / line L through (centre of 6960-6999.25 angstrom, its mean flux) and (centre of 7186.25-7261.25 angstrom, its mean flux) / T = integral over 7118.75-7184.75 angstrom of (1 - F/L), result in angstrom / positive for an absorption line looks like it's 8.3 angstrom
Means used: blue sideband 23.5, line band 20.8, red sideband 24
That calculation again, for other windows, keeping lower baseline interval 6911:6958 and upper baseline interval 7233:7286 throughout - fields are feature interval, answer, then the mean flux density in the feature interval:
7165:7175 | 1.25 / 21.7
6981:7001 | -1.74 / 24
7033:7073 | -4.67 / 25.7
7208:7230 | 1.56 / 23.8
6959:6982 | -1.50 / 23.1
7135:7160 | 4.77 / 19.8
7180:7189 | 0.86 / 22.7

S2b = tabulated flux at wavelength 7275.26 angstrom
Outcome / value 27.97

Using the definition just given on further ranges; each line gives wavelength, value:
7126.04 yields 16.77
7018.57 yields 24.61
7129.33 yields 19.63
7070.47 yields 23.87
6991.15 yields 23.74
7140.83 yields 18.84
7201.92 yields 19.39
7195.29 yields 23.96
